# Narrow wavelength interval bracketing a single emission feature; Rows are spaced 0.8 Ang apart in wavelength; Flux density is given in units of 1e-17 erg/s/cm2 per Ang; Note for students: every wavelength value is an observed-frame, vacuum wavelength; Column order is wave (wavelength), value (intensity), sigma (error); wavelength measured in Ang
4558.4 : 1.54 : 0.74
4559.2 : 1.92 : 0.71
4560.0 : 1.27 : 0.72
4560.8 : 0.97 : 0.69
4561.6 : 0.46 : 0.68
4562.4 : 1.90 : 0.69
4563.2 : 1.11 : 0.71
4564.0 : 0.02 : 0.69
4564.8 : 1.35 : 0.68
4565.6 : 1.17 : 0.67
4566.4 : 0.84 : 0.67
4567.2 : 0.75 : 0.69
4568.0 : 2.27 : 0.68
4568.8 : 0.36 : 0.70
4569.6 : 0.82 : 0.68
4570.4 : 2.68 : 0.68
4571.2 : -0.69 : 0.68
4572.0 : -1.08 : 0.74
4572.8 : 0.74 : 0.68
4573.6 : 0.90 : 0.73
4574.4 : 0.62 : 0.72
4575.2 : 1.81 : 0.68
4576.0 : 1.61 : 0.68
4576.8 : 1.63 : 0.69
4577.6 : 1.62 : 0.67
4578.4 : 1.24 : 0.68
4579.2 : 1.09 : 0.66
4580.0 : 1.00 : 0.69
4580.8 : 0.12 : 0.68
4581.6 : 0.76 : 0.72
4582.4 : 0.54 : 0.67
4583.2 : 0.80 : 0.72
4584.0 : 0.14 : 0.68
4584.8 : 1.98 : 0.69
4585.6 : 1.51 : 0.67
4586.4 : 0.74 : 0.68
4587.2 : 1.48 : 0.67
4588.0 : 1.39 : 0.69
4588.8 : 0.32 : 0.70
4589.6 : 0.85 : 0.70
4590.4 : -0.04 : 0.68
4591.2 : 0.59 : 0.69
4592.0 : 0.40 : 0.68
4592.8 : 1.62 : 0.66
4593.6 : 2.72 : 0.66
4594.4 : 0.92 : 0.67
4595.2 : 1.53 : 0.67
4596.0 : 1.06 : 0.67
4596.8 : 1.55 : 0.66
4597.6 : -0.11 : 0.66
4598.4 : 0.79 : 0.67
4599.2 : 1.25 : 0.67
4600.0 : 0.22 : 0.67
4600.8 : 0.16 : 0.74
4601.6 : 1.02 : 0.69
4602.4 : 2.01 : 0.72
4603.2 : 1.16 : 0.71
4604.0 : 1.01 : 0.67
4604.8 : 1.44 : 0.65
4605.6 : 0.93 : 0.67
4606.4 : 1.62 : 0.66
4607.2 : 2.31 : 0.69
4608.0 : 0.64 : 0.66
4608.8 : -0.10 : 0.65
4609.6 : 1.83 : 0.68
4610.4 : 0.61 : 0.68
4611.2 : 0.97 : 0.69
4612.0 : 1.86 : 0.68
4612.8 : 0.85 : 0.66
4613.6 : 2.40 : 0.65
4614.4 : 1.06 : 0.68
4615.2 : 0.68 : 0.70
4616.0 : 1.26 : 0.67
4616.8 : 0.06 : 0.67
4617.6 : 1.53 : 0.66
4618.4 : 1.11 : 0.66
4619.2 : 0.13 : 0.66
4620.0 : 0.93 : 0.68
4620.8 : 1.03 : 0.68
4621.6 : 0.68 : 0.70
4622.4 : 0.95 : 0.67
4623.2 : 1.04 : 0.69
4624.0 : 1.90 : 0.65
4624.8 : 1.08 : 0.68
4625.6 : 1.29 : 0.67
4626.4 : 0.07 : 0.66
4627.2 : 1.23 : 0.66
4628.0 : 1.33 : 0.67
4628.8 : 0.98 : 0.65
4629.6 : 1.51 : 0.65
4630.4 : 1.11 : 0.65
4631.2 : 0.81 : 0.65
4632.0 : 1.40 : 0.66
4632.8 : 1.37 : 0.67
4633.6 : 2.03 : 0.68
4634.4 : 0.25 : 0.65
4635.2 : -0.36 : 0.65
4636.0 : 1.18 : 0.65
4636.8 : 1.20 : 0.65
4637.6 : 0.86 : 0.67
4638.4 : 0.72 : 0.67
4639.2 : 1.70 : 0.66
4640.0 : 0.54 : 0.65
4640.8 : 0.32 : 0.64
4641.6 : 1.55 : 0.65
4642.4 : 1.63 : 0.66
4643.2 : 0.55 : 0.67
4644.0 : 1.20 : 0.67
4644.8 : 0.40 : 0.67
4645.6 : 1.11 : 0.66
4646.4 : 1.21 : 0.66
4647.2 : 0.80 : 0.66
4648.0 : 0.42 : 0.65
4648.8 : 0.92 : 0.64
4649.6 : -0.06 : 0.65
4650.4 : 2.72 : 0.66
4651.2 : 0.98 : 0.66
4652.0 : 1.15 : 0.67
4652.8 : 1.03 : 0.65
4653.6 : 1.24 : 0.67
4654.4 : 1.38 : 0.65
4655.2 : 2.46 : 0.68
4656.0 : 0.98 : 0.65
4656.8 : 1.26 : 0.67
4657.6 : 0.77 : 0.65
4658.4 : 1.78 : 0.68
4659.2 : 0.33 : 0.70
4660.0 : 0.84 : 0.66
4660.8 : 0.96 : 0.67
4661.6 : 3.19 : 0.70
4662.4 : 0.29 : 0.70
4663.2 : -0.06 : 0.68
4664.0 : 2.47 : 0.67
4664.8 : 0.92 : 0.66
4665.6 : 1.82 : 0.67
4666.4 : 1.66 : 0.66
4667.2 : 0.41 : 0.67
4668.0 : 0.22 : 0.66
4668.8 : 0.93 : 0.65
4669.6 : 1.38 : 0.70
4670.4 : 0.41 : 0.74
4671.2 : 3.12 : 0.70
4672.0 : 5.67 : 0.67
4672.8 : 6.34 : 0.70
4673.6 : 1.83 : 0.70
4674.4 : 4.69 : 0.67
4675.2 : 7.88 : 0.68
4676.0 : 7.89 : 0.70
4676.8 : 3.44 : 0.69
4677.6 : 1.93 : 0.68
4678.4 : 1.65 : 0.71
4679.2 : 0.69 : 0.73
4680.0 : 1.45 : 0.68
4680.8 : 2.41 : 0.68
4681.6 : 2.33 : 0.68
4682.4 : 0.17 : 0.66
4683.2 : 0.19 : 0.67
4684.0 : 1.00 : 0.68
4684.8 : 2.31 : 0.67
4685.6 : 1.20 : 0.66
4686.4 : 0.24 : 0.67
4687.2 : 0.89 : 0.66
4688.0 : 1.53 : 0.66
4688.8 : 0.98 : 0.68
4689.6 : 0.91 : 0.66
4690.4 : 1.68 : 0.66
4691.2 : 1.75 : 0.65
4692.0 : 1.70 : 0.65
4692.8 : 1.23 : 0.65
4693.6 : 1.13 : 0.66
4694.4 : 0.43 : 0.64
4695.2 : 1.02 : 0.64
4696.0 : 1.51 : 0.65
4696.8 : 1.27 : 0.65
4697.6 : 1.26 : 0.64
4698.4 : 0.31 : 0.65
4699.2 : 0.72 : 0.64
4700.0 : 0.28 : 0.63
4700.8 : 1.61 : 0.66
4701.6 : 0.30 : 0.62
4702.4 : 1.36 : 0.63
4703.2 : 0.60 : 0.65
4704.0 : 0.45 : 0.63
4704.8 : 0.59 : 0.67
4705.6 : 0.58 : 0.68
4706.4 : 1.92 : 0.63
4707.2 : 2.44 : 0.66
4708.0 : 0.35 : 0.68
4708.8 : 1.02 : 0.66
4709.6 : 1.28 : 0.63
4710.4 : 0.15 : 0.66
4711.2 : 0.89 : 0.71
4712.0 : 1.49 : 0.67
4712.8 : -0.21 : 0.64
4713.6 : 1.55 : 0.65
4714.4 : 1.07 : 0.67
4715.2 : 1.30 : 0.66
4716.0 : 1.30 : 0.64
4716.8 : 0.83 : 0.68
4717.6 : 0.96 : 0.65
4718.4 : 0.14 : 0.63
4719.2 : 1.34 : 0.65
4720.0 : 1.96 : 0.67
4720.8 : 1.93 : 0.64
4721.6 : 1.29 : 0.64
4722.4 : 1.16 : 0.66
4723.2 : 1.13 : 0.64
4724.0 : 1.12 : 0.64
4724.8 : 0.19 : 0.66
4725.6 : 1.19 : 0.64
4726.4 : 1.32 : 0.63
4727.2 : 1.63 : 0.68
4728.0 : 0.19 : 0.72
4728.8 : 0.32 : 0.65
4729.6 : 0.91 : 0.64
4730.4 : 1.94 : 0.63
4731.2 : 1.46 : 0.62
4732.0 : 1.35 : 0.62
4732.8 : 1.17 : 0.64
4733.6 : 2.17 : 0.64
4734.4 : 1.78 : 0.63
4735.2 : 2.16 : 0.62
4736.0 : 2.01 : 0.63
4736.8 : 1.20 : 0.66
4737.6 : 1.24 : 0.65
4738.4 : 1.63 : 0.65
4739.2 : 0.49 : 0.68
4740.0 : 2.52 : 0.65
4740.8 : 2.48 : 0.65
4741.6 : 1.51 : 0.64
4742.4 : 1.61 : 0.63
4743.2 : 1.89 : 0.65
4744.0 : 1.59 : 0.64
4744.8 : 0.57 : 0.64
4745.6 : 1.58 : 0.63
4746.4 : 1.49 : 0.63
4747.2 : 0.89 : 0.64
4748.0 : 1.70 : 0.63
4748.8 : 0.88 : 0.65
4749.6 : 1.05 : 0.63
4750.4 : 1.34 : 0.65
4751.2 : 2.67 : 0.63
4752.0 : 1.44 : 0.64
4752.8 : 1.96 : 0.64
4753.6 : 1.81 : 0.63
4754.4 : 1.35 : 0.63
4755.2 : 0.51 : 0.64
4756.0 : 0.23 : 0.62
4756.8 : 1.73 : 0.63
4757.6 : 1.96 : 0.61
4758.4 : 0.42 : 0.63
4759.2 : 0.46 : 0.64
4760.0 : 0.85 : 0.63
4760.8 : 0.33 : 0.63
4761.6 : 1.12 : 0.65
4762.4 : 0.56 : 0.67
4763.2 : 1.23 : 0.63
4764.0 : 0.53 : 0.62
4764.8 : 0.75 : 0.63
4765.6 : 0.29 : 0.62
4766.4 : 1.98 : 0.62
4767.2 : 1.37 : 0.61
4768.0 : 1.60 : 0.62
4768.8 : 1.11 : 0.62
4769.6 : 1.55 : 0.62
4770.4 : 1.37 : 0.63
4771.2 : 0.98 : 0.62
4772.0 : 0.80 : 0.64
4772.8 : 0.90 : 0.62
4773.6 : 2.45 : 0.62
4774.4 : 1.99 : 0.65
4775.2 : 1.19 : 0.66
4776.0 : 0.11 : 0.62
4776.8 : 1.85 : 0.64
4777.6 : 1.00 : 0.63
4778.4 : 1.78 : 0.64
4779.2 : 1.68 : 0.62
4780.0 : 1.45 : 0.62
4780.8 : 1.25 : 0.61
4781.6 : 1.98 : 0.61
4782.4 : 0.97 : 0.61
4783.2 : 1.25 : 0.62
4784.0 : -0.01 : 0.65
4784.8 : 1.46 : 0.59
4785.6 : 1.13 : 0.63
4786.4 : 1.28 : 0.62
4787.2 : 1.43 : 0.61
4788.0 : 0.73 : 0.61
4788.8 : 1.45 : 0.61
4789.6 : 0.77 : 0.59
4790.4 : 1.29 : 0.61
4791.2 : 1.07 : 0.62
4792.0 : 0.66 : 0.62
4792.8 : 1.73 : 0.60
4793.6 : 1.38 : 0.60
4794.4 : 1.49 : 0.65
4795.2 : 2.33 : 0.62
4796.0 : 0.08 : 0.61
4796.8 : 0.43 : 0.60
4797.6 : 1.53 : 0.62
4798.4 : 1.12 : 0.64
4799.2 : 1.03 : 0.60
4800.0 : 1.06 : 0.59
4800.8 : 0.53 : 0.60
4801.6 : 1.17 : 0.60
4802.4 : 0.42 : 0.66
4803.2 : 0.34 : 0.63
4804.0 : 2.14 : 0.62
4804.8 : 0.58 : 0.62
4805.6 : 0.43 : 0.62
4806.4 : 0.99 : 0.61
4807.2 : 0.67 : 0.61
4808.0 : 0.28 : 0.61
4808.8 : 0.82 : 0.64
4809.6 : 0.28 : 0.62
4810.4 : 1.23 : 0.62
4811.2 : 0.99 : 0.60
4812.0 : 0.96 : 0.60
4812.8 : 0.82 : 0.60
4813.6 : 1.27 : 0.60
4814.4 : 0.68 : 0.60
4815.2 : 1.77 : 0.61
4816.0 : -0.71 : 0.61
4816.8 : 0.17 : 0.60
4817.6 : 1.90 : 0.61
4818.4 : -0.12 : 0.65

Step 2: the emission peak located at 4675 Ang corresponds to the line [O II] 3727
